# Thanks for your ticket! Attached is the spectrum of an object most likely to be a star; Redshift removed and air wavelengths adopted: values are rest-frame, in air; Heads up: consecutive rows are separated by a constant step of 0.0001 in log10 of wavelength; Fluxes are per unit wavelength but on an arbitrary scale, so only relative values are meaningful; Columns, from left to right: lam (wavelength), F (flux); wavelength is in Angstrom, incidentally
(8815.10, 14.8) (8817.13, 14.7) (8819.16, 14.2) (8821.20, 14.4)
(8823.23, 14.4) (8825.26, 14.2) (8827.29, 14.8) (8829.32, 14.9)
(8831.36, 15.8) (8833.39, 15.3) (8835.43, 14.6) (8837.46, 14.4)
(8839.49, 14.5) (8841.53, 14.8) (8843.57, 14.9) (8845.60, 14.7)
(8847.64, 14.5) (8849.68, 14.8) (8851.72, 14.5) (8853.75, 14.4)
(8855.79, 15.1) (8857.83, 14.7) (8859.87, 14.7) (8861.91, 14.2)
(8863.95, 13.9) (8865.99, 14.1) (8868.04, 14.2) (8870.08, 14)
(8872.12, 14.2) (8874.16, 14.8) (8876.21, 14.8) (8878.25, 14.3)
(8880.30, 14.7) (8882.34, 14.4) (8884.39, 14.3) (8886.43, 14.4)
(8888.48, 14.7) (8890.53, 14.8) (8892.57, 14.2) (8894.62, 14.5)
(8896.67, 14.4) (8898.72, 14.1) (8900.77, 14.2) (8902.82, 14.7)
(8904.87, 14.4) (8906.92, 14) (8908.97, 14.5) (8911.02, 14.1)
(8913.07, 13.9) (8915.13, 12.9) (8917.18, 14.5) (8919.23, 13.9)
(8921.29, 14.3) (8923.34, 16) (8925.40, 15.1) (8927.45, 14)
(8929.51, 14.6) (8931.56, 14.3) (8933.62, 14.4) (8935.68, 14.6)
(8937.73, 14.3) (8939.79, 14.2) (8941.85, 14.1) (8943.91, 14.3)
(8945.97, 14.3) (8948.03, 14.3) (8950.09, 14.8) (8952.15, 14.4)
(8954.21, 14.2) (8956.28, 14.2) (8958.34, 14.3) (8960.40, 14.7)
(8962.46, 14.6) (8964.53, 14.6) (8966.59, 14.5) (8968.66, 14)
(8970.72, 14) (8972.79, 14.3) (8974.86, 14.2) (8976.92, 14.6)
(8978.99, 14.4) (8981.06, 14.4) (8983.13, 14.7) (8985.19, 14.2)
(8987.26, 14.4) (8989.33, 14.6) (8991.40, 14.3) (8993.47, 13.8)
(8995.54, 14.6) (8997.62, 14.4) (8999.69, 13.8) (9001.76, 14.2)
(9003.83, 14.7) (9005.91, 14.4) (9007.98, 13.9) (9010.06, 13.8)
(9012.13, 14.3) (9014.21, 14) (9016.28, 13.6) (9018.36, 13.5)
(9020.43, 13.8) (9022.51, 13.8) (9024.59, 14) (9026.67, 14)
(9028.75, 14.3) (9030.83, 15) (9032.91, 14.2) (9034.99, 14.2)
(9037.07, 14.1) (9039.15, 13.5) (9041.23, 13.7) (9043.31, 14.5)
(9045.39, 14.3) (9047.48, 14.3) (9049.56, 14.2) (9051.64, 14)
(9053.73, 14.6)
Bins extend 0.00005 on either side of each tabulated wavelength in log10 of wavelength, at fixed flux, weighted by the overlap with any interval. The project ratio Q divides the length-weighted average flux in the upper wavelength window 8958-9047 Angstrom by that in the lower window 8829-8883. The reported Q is 1.0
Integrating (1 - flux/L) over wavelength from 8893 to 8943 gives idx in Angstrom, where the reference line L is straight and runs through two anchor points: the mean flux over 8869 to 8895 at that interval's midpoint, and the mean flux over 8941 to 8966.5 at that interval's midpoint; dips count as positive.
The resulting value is 0.4 Angstrom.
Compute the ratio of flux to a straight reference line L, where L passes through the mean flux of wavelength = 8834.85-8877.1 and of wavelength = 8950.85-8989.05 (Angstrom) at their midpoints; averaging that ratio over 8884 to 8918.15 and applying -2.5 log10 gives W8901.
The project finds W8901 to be 0.014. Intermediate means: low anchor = 14.5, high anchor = 14.4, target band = 14.3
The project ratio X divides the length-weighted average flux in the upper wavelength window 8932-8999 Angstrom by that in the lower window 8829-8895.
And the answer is 0.99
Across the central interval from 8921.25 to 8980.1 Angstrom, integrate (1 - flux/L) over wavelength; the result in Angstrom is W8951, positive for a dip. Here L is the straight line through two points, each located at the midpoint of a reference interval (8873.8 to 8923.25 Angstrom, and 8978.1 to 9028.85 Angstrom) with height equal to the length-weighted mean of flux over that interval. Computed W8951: -0.8 Angstrom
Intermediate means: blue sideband 14.3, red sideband 14.2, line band 14.4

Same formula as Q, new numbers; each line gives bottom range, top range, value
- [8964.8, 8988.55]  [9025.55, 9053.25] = 0.99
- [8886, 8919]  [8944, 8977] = 1.01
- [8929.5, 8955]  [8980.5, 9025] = 0.98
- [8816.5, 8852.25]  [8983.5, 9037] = 0.96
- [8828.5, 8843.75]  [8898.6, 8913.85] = 0.96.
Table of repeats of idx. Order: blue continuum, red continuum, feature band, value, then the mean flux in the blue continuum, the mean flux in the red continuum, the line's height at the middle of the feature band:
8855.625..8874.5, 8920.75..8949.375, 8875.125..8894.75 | -0.17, 14.3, 14.5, 14.4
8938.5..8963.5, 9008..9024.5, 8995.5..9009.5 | -0.30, 14.4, 13.8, 14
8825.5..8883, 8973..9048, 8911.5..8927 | 0.08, 14.6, 14.2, 14.4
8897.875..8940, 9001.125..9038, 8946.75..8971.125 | -0.26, 14.3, 14.1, 14.2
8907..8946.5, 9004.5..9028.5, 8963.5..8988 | -0.42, 14.3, 13.9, 14.1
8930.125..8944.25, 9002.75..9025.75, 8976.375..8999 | -0.46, 14.3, 14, 14.1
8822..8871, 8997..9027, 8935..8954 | -0.14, 14.6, 14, 14.3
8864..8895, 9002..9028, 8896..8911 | 0.02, 14.4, 14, 14.3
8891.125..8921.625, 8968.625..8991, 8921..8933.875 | -0.43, 14.2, 14.4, 14.2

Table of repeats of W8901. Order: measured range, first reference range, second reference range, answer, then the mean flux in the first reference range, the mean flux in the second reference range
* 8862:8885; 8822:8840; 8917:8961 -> 0.02 mag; 14.8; 14.4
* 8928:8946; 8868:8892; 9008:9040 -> 0.00 mag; 14.5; 14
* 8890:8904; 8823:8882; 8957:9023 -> 0.01 mag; 14.6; 14.2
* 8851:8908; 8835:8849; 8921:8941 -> 0.01 mag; 14.6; 14.6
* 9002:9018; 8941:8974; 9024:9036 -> 0.02 mag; 14.3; 14.3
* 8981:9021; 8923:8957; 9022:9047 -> 0.01 mag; 14.4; 14.1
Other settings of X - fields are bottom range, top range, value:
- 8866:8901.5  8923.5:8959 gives 1.00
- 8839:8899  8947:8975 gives 0.99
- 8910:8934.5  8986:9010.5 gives 0.99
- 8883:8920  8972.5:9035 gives 1.00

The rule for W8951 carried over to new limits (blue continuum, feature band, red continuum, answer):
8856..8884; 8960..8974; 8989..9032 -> -0.2 Angstrom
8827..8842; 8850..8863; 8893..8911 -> 0.1 Angstrom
